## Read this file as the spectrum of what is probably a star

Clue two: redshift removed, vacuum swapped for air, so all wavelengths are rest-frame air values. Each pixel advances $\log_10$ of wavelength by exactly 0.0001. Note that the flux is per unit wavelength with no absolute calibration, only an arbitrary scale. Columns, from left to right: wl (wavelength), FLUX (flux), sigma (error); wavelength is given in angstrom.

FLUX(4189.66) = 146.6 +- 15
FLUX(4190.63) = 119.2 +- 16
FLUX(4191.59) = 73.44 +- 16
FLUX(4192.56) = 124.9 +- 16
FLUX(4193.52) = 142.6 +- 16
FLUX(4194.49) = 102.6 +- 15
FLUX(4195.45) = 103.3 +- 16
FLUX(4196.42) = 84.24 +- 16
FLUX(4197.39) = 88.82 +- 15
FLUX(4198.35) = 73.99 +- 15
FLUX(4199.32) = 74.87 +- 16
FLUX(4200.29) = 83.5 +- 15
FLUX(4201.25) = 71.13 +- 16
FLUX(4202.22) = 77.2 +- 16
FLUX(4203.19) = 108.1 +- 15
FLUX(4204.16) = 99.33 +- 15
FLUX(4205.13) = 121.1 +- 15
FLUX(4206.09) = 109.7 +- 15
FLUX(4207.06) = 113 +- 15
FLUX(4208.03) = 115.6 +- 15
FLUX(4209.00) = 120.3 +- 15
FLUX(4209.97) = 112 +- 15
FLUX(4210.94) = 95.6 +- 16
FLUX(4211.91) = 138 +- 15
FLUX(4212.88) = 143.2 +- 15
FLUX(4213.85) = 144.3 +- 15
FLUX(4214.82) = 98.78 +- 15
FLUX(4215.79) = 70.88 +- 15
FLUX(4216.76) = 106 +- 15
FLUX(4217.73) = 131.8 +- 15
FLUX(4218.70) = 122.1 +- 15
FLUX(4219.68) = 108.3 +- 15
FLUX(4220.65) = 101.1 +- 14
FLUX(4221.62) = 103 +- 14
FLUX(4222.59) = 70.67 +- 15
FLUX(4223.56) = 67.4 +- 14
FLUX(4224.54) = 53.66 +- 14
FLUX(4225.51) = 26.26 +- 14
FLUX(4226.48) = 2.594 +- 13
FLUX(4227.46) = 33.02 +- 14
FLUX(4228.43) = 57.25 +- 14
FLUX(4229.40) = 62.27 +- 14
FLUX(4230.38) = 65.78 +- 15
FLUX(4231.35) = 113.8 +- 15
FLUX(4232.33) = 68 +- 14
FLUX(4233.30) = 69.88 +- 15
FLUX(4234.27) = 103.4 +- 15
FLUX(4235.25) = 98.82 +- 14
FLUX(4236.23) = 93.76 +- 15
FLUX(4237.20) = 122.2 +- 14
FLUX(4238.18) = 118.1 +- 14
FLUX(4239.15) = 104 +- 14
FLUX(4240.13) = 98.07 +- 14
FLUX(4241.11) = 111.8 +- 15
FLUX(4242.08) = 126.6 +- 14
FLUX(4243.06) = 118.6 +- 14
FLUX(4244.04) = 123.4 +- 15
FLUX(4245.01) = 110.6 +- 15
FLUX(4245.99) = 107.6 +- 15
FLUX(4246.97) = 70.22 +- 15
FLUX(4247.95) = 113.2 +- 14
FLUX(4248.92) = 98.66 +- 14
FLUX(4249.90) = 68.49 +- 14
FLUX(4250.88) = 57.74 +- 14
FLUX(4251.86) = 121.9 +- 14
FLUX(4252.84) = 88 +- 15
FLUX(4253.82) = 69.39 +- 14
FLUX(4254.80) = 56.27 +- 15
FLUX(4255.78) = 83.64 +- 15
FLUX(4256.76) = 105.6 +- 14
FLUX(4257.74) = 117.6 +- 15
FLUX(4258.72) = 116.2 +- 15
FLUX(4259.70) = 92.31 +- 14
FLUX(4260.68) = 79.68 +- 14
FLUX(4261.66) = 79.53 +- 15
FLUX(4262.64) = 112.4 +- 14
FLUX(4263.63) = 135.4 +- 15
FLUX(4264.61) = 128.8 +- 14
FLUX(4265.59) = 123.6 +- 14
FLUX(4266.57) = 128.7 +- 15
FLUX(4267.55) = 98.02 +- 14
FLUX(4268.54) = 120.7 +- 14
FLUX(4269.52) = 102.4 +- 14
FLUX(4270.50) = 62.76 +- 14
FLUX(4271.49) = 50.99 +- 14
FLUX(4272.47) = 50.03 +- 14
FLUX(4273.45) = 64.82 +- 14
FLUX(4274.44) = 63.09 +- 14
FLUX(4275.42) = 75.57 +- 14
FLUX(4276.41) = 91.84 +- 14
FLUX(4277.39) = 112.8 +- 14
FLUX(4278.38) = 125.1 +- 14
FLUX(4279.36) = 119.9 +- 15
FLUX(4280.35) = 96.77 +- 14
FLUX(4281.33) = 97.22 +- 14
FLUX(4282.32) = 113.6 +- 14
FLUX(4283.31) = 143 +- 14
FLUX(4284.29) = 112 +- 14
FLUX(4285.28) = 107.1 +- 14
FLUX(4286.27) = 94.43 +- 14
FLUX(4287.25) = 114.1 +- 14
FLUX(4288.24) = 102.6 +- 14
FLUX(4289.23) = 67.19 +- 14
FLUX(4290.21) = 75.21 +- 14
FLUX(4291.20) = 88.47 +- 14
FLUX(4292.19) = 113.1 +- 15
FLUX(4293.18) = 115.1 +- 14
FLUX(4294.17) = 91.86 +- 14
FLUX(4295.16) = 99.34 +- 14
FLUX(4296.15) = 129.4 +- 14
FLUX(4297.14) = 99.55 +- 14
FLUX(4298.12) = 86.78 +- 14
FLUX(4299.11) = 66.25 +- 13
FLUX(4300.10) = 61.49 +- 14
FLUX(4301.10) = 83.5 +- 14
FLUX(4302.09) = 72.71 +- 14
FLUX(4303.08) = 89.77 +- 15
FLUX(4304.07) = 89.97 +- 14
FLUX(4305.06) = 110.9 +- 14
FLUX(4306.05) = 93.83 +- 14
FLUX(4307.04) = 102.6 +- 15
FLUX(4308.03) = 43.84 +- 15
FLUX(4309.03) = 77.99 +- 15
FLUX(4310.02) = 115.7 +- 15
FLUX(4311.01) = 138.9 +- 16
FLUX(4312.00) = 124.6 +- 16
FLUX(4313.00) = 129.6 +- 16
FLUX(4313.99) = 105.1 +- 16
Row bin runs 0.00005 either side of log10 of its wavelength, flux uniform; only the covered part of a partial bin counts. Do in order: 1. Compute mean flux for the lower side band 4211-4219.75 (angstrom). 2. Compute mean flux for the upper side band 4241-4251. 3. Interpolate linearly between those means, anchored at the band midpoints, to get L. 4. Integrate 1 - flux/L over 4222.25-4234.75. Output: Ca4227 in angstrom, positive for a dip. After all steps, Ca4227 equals 5.6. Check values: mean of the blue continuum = 117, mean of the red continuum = 102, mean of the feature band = 61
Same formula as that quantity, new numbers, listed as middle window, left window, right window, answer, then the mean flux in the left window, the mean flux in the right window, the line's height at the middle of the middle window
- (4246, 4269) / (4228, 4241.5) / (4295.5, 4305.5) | -2.0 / 91.9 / 89.1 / 90.9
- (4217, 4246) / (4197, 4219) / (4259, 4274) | 3.3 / 105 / 95.5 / 101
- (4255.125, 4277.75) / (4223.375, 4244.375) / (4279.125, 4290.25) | 0.3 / 83.5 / 104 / 96.9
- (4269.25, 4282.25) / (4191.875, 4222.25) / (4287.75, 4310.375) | 1.1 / 106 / 90.1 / 94.1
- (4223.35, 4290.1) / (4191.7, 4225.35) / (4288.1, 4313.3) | 3.5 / 101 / 94.6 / 97.8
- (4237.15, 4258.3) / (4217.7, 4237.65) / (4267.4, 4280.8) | -4.3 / 78.5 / 87.9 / 82.5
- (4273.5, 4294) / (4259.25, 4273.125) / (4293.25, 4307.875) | -1.4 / 97.2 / 90.9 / 94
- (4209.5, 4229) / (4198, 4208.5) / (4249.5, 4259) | 0.9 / 95.5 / 88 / 93.1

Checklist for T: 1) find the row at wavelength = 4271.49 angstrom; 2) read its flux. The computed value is 50.99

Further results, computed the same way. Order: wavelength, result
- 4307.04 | 102.6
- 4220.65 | 101.1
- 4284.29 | 112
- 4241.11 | 111.8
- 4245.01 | 110.6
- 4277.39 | 112.8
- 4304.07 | 89.97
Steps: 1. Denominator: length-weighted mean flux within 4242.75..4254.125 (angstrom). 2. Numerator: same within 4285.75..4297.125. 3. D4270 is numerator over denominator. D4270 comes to 1.04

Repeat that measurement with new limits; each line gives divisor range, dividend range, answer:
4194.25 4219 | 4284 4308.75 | 0.88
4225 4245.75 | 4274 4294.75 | 1.16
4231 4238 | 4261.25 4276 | 0.97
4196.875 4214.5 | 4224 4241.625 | 0.74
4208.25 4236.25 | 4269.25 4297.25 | 1.07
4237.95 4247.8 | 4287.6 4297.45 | 0.90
